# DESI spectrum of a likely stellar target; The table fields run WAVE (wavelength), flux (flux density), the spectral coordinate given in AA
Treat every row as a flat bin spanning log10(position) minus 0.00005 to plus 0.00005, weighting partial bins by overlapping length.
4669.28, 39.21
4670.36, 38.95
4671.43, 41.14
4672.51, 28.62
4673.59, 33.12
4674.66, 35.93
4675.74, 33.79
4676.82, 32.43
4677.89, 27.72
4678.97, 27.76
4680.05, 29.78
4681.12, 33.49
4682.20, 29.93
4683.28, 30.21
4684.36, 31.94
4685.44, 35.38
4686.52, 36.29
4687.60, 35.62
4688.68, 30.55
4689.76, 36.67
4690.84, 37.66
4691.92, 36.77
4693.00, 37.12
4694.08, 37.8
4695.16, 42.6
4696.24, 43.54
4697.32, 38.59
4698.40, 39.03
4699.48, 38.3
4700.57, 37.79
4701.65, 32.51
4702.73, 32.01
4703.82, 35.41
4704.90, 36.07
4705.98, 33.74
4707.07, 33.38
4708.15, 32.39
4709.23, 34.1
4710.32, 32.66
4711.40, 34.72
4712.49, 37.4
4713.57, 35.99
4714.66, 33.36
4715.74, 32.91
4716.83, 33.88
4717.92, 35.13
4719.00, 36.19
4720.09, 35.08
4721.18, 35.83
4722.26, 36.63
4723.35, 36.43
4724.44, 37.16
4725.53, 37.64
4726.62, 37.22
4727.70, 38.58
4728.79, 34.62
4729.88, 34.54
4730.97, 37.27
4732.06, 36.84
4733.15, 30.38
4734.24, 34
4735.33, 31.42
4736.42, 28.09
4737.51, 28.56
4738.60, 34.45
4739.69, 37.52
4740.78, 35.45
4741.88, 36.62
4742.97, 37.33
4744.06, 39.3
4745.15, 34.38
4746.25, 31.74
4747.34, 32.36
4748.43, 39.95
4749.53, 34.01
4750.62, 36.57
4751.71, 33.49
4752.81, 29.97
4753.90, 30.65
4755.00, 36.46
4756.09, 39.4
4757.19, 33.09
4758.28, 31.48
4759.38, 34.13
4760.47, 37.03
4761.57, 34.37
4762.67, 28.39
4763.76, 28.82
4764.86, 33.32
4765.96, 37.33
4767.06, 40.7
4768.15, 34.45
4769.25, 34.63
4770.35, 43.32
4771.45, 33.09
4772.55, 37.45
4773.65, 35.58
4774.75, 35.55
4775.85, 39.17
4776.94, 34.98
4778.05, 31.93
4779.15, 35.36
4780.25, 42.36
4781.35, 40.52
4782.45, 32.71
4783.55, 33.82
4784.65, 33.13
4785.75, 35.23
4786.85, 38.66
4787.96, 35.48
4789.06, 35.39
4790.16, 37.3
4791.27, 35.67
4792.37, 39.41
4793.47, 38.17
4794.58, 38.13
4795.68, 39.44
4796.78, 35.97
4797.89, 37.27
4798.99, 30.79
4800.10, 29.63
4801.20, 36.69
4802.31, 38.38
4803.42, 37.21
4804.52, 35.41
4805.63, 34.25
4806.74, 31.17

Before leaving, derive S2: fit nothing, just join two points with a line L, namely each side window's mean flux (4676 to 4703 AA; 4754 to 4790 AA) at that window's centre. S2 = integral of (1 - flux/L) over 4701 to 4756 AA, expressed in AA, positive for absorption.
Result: 0.76 AA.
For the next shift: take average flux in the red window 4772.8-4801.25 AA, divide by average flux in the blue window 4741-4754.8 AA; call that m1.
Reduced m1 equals 1.04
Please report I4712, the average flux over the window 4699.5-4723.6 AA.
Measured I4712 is 34.8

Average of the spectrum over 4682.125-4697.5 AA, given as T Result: 36.2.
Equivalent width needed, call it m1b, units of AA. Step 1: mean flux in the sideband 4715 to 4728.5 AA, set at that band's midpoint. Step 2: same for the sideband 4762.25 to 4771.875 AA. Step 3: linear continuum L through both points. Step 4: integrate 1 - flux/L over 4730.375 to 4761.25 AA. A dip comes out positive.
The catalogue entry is 1.0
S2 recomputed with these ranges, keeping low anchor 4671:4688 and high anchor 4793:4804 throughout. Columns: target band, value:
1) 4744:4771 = 0.2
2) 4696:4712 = -1.0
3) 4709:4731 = -1.1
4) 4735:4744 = 0.1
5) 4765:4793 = -0.7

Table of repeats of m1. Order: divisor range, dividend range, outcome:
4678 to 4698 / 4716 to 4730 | 1.03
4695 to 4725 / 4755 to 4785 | 0.99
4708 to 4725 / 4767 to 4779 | 1.03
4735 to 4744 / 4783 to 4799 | 1.07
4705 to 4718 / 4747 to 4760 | 1.01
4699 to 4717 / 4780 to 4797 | 1.07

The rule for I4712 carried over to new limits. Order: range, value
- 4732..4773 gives 34.5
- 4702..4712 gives 33.8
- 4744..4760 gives 34.3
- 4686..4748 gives 35.4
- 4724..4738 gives 34.3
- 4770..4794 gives 36.5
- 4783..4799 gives 36.5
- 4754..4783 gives 35.5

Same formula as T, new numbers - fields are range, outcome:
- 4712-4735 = 35.5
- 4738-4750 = 35.7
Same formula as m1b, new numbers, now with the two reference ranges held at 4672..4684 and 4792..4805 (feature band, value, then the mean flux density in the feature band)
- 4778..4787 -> -0.1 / 36.1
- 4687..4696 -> -1.5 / 37.1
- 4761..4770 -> 0.2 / 34.2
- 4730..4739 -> 0.2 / 32.7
